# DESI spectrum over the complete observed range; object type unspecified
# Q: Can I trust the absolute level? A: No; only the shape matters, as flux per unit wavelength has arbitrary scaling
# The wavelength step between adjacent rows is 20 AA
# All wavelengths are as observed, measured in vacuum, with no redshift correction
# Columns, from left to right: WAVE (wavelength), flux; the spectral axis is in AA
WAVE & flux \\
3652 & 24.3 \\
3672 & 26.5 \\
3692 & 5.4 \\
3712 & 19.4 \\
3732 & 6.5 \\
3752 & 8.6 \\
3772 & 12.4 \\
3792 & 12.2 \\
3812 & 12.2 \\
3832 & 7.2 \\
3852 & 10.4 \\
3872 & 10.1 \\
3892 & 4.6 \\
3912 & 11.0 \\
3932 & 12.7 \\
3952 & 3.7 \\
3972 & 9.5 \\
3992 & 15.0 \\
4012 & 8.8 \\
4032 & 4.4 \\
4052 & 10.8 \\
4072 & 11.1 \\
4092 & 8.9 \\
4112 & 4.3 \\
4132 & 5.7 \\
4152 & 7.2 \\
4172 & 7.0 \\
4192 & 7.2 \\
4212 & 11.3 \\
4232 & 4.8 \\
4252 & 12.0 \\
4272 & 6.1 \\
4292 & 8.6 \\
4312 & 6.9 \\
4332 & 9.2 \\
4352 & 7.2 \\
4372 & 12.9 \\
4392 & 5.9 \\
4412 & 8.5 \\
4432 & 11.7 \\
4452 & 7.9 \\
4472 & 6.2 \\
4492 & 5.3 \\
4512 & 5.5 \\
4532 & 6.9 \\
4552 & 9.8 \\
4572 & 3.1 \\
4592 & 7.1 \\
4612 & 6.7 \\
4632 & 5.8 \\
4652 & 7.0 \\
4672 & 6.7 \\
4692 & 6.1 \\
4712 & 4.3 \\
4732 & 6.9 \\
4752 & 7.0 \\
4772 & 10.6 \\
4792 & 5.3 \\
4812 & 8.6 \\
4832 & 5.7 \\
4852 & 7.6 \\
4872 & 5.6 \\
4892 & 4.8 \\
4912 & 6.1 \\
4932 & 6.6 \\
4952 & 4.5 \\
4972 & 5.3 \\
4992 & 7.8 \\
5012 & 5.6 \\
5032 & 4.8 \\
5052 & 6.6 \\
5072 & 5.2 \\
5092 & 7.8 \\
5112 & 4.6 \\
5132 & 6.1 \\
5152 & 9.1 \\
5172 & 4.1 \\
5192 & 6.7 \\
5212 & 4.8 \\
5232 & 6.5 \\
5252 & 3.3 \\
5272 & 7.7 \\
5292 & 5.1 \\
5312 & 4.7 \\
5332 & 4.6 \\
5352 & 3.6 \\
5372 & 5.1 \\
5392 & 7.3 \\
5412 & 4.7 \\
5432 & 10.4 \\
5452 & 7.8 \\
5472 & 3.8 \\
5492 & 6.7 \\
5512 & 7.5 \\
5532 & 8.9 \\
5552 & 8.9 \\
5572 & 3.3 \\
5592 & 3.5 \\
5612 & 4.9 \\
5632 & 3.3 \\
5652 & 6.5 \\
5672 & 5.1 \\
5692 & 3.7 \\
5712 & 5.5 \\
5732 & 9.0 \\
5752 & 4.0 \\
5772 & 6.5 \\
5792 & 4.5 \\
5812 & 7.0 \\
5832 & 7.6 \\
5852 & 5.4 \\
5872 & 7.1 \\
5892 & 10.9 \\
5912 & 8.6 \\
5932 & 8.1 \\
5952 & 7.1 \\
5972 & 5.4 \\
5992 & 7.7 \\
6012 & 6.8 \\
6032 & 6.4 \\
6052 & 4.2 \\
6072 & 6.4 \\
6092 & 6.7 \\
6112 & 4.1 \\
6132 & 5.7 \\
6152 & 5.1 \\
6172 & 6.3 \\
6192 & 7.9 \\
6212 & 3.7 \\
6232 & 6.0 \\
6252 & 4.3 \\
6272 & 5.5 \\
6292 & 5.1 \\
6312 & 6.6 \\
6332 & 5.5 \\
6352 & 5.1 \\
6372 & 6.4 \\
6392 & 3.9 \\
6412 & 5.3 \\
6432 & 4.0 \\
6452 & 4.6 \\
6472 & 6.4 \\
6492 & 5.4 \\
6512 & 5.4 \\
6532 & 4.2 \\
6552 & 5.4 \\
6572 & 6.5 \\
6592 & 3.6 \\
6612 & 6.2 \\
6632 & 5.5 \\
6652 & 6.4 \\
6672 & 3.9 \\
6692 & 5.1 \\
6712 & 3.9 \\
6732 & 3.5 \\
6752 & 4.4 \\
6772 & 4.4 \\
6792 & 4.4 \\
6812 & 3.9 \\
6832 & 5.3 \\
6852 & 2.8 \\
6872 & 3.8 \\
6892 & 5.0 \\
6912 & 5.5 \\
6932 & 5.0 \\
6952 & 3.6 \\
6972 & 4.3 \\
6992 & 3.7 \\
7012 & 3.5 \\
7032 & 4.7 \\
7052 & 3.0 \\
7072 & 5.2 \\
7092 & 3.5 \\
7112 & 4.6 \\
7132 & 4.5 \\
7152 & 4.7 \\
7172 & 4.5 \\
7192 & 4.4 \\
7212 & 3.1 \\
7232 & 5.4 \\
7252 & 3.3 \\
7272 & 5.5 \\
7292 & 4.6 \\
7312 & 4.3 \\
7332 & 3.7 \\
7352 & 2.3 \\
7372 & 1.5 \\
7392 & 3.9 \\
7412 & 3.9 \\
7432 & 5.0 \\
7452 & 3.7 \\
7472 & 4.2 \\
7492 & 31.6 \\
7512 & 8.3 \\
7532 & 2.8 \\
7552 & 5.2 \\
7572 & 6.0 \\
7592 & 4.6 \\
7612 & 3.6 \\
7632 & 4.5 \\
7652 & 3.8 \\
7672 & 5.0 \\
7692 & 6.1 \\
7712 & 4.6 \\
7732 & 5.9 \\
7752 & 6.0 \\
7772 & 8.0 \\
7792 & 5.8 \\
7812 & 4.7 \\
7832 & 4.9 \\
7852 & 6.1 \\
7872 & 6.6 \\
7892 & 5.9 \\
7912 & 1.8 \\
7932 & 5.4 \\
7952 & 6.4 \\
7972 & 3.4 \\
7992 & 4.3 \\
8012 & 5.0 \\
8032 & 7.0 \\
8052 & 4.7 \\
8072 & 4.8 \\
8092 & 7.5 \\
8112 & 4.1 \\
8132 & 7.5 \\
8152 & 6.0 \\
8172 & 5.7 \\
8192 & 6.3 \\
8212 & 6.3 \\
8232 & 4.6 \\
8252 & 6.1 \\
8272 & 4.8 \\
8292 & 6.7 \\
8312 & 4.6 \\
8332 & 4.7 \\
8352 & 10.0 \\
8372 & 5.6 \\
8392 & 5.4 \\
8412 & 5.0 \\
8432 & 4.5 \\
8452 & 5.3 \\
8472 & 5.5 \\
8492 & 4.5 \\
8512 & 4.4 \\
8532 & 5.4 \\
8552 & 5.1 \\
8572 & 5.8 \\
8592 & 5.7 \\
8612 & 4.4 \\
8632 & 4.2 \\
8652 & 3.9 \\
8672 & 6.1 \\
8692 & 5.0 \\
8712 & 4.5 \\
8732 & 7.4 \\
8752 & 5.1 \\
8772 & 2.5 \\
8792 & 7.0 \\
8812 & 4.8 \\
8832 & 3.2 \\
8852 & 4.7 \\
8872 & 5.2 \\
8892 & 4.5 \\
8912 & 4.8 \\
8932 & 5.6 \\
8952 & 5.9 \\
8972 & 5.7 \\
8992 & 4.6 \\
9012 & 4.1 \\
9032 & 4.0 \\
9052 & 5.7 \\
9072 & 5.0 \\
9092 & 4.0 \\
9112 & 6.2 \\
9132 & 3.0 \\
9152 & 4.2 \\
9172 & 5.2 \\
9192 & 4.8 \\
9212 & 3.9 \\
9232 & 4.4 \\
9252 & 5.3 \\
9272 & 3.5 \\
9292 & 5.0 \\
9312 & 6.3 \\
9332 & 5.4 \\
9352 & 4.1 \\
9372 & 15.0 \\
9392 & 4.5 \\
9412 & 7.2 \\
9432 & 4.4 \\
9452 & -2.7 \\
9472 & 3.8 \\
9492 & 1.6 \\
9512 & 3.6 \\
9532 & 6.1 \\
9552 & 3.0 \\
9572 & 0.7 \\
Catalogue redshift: 1.011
